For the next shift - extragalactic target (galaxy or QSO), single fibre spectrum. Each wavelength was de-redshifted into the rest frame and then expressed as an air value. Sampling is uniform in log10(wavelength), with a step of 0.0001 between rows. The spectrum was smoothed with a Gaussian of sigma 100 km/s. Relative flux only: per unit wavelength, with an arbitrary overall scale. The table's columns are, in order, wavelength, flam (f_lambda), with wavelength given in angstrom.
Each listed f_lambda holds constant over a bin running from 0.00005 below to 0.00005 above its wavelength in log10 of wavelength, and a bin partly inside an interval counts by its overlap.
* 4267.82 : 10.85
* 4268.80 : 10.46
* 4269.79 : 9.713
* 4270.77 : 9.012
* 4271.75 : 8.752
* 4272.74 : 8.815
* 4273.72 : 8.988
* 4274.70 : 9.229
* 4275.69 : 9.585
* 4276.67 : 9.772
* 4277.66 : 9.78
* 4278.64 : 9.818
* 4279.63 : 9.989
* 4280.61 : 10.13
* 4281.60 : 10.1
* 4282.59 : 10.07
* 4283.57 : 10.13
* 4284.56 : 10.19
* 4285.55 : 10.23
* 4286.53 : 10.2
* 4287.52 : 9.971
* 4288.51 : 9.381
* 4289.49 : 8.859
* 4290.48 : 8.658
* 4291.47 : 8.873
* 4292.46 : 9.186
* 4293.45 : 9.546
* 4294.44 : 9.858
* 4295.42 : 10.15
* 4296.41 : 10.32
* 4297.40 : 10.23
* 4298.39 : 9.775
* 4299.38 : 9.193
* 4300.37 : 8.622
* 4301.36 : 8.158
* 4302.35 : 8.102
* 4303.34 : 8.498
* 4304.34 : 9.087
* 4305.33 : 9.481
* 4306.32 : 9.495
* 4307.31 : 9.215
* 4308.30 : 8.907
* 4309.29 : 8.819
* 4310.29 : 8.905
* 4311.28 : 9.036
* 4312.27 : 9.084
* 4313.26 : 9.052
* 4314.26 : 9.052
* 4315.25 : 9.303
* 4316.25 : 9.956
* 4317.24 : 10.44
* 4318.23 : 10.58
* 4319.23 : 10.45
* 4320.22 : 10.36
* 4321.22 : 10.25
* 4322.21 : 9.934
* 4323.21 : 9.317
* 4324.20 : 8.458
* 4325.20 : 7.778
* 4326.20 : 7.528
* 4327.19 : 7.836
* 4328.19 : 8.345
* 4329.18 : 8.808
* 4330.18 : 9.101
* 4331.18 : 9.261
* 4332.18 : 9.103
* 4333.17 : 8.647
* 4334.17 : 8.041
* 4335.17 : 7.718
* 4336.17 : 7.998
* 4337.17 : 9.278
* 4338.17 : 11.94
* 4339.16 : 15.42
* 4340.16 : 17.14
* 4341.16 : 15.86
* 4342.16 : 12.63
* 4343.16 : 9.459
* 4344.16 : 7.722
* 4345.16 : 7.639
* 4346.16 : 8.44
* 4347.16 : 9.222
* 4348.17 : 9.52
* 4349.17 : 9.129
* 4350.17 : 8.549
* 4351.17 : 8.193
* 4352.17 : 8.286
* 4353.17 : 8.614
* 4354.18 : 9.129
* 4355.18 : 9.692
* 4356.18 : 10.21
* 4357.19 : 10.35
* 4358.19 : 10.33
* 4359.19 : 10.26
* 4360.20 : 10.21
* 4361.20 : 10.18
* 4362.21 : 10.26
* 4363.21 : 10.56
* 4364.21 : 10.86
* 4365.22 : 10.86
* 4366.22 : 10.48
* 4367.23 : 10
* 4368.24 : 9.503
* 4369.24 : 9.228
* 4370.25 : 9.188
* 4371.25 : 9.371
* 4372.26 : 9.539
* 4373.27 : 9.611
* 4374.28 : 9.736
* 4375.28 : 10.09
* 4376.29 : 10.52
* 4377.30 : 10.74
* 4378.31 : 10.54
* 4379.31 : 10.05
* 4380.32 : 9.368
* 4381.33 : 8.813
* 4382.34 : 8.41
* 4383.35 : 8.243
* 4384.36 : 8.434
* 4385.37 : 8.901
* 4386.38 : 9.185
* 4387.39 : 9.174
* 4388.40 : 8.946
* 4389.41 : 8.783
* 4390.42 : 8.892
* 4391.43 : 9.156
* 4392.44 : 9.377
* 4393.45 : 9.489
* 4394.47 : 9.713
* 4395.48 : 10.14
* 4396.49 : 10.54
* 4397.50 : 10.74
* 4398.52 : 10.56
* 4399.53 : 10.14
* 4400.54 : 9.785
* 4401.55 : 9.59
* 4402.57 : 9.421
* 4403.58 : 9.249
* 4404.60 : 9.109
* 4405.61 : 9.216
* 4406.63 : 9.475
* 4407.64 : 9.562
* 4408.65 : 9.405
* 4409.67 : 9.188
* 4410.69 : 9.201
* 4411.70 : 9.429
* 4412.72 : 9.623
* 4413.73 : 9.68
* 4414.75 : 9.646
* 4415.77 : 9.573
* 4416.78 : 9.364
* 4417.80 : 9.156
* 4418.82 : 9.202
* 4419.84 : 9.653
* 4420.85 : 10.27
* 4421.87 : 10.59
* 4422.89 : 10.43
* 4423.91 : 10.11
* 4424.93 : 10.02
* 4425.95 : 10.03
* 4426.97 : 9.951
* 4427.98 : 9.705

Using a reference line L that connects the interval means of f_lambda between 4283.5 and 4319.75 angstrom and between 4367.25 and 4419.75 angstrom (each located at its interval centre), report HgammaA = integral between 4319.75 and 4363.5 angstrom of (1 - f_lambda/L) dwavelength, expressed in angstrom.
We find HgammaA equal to -1.1 angstrom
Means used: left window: 9.42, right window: 9.5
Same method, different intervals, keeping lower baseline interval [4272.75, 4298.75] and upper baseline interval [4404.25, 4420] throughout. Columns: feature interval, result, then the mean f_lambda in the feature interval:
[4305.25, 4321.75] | 0.2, 9.56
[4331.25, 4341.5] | -1.5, 11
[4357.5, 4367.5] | -0.9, 10.4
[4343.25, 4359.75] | 0.8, 9.09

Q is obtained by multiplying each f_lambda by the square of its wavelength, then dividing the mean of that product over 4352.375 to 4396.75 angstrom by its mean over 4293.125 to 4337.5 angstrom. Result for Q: 1.1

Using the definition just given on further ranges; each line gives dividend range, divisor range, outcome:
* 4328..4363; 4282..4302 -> 1.06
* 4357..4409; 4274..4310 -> 1.07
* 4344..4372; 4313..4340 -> 1.02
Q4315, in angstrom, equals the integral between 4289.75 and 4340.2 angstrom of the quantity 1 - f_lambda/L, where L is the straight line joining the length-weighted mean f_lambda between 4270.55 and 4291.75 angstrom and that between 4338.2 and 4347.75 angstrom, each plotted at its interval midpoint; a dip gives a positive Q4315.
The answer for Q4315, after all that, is 5.9 angstrom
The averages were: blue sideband 9.58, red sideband 11.5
